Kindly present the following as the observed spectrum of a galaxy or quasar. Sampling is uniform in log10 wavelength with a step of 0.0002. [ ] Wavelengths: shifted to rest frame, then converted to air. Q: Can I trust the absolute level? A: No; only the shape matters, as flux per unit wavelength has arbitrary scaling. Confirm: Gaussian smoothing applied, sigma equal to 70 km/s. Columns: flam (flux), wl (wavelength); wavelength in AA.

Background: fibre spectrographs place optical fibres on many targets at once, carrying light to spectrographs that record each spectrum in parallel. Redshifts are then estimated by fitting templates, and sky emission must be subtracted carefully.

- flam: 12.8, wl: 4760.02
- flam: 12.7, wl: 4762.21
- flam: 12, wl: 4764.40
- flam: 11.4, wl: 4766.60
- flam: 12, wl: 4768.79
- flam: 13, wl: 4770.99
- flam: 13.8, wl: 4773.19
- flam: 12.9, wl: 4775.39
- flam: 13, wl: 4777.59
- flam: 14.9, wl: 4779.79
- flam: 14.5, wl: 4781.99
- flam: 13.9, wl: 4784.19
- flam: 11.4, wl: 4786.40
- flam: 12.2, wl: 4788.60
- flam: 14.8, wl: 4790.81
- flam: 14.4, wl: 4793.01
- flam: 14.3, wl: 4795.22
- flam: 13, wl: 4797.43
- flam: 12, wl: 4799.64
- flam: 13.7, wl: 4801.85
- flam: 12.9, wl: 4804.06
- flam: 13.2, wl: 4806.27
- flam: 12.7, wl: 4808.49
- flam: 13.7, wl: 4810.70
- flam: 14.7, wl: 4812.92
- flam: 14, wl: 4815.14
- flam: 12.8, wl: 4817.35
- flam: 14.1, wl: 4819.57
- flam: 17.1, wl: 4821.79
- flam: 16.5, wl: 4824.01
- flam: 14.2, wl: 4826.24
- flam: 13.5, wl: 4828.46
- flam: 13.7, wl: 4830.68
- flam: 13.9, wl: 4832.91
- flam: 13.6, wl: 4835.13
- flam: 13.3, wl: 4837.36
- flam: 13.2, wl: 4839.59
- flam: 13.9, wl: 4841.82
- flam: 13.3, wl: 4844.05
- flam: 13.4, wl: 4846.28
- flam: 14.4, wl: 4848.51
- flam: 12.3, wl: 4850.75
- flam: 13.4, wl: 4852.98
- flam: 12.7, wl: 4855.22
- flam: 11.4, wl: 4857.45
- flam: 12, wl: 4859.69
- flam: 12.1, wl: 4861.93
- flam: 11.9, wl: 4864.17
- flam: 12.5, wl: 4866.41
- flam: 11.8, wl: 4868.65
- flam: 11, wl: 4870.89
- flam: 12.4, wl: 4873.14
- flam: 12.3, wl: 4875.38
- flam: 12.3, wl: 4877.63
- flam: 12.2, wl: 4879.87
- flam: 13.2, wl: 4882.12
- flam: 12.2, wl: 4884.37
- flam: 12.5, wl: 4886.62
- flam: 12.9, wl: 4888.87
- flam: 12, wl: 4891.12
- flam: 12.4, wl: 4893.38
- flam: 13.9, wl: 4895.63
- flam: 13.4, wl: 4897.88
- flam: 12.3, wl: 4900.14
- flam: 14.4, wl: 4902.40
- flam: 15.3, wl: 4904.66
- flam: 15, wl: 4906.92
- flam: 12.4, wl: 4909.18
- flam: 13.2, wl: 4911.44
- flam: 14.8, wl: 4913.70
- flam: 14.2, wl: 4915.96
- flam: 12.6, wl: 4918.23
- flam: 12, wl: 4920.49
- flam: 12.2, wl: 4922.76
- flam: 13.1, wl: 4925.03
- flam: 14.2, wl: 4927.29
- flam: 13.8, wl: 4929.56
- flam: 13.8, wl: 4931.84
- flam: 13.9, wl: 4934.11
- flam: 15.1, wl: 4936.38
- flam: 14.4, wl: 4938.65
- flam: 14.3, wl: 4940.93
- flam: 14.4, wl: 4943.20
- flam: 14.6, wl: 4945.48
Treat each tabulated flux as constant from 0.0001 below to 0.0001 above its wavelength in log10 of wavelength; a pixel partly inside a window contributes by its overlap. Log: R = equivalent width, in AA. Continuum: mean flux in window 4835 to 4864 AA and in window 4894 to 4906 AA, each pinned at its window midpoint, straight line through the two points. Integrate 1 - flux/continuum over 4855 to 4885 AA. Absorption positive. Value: 2.6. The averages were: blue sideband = 12.9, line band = 12.1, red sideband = 13.8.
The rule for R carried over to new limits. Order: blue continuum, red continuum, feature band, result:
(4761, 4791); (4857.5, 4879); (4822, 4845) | -3.09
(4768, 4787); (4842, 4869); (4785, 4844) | -3.20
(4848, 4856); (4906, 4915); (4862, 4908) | 2.57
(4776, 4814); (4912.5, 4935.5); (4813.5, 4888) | 1.93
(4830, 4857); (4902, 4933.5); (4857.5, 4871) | 1.54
